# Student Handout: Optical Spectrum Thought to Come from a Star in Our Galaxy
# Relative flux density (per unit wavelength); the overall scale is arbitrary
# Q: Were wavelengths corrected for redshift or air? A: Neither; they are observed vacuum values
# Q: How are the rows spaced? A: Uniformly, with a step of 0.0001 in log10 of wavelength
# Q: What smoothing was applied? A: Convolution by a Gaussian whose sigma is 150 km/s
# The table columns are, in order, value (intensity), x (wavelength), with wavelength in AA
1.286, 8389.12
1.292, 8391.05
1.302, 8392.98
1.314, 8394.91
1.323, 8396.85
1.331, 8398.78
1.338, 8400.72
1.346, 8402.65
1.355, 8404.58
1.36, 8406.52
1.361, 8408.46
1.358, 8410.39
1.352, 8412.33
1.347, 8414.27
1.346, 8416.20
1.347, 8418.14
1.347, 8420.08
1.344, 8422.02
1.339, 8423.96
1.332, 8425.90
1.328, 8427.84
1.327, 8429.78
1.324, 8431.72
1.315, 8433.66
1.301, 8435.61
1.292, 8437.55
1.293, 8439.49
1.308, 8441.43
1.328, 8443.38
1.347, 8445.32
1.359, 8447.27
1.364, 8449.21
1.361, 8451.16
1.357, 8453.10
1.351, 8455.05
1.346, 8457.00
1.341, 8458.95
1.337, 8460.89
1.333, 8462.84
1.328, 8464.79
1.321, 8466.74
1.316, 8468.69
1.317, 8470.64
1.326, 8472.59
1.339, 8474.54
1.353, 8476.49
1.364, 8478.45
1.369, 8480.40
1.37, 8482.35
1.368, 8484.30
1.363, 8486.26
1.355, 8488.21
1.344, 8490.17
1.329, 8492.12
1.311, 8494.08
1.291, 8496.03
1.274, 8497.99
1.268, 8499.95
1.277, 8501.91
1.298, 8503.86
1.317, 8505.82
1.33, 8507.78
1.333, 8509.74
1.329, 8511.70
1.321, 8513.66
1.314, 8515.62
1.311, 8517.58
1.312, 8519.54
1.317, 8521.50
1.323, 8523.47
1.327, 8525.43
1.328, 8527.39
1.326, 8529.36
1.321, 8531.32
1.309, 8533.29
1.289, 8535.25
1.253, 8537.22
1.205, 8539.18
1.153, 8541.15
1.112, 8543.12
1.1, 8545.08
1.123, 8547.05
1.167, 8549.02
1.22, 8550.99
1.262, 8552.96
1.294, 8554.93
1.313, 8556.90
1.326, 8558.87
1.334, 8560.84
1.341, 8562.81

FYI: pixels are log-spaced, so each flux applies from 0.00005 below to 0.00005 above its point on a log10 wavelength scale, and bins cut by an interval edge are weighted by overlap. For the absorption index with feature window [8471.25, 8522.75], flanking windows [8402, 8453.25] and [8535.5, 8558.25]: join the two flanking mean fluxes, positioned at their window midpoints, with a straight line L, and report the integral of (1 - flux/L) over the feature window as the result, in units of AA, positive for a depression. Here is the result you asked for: -2.68 AA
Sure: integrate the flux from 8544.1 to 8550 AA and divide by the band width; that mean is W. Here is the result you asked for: 1.13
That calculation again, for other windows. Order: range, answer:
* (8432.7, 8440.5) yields 1.3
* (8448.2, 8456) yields 1.36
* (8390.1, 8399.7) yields 1.31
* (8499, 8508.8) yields 1.3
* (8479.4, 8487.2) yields 1.37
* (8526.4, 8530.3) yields 1.33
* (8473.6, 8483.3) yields 1.36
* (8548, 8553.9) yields 1.21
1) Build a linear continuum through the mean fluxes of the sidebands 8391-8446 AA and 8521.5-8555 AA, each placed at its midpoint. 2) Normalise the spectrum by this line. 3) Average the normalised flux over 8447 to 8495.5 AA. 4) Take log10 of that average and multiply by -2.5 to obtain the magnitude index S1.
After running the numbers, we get -0.04 mag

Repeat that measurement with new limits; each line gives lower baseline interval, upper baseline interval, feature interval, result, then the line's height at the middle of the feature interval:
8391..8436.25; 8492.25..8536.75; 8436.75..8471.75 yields -0.01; 1.33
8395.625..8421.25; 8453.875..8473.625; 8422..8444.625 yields 0.02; 1.34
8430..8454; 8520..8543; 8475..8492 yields -0.04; 1.31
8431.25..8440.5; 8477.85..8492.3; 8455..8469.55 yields 0.00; 1.33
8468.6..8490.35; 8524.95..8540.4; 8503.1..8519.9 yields 0.00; 1.31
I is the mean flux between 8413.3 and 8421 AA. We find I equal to 1.35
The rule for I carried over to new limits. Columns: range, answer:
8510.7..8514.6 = 1.33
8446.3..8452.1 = 1.36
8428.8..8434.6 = 1.32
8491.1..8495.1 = 1.32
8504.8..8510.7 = 1.33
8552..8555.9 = 1.28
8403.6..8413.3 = 1.36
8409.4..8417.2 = 1.35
